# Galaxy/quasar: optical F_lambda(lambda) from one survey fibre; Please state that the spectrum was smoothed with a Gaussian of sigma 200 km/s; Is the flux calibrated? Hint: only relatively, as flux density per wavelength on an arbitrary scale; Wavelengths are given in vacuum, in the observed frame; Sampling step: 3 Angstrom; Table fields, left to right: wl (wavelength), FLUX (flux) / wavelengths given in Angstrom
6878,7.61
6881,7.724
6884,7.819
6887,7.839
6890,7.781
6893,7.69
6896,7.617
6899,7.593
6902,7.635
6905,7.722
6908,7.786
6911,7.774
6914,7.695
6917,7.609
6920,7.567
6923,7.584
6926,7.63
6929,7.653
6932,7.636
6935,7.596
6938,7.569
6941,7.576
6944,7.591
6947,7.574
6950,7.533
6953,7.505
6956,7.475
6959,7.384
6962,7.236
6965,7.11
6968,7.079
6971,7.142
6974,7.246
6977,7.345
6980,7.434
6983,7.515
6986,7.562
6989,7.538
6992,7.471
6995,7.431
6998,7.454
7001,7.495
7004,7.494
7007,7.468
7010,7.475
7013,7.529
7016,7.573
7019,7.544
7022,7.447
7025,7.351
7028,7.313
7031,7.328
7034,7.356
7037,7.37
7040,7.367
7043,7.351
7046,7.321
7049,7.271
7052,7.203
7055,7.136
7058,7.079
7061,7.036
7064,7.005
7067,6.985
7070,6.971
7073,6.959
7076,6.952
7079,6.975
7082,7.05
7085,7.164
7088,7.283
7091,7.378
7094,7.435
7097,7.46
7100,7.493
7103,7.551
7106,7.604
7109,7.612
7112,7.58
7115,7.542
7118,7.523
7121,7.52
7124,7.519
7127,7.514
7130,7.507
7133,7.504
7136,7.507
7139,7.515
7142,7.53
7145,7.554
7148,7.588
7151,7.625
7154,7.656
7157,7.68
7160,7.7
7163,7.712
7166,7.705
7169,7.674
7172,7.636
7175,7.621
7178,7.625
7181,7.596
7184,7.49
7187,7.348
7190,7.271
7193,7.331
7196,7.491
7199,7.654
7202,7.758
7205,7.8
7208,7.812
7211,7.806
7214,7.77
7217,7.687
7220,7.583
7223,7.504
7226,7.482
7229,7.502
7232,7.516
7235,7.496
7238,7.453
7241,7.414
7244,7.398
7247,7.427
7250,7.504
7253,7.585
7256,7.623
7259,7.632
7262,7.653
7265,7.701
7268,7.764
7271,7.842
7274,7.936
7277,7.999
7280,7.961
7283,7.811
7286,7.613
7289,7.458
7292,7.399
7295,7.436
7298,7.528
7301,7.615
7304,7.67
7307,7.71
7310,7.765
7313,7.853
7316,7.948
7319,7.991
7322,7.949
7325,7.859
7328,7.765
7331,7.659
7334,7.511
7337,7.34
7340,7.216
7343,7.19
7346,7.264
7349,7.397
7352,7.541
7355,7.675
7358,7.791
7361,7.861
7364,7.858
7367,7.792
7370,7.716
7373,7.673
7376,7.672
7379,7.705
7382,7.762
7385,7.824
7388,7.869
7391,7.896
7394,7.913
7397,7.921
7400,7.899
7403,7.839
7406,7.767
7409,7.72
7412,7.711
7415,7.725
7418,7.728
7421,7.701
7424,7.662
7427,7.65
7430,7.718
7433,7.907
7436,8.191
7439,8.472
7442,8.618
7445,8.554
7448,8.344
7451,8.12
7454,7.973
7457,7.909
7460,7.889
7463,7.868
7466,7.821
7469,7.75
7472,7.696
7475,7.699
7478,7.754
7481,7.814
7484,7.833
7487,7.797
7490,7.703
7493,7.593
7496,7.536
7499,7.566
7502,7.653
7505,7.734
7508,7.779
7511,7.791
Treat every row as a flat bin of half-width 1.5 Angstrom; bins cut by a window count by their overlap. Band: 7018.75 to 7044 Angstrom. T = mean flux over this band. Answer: 7.37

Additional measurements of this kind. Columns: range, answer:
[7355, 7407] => 7.81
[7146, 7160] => 7.64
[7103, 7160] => 7.56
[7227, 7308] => 7.62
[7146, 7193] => 7.59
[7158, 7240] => 7.59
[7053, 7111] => 7.22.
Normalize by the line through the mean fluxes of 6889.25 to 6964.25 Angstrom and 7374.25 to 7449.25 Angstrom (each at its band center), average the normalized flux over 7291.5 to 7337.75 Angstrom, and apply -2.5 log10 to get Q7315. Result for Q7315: 0.02 mag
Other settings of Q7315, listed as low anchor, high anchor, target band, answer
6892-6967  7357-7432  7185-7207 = 0.02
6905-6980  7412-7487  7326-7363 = 0.04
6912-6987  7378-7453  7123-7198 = 0.02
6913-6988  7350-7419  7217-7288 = 0.01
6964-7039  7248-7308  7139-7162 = -0.01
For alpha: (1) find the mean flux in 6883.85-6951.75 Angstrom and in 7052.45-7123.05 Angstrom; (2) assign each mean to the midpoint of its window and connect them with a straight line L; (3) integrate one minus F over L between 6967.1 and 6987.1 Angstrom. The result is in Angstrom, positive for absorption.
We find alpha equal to 0.5 Angstrom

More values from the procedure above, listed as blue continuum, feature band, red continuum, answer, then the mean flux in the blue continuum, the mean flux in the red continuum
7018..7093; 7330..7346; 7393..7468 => 0.8 Angstrom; 7.21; 7.94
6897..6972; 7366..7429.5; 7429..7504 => 0.8 Angstrom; 7.53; 7.91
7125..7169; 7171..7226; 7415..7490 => 0.4 Angstrom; 7.59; 7.93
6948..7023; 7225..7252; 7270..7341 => 0.6 Angstrom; 7.42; 7.7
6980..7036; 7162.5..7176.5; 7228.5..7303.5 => -0.2 Angstrom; 7.46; 7.61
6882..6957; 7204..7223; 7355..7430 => 0.0 Angstrom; 7.64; 7.77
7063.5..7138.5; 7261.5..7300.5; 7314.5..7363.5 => -0.7 Angstrom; 7.35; 7.63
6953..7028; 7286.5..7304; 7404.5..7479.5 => 0.5 Angstrom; 7.41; 7.92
